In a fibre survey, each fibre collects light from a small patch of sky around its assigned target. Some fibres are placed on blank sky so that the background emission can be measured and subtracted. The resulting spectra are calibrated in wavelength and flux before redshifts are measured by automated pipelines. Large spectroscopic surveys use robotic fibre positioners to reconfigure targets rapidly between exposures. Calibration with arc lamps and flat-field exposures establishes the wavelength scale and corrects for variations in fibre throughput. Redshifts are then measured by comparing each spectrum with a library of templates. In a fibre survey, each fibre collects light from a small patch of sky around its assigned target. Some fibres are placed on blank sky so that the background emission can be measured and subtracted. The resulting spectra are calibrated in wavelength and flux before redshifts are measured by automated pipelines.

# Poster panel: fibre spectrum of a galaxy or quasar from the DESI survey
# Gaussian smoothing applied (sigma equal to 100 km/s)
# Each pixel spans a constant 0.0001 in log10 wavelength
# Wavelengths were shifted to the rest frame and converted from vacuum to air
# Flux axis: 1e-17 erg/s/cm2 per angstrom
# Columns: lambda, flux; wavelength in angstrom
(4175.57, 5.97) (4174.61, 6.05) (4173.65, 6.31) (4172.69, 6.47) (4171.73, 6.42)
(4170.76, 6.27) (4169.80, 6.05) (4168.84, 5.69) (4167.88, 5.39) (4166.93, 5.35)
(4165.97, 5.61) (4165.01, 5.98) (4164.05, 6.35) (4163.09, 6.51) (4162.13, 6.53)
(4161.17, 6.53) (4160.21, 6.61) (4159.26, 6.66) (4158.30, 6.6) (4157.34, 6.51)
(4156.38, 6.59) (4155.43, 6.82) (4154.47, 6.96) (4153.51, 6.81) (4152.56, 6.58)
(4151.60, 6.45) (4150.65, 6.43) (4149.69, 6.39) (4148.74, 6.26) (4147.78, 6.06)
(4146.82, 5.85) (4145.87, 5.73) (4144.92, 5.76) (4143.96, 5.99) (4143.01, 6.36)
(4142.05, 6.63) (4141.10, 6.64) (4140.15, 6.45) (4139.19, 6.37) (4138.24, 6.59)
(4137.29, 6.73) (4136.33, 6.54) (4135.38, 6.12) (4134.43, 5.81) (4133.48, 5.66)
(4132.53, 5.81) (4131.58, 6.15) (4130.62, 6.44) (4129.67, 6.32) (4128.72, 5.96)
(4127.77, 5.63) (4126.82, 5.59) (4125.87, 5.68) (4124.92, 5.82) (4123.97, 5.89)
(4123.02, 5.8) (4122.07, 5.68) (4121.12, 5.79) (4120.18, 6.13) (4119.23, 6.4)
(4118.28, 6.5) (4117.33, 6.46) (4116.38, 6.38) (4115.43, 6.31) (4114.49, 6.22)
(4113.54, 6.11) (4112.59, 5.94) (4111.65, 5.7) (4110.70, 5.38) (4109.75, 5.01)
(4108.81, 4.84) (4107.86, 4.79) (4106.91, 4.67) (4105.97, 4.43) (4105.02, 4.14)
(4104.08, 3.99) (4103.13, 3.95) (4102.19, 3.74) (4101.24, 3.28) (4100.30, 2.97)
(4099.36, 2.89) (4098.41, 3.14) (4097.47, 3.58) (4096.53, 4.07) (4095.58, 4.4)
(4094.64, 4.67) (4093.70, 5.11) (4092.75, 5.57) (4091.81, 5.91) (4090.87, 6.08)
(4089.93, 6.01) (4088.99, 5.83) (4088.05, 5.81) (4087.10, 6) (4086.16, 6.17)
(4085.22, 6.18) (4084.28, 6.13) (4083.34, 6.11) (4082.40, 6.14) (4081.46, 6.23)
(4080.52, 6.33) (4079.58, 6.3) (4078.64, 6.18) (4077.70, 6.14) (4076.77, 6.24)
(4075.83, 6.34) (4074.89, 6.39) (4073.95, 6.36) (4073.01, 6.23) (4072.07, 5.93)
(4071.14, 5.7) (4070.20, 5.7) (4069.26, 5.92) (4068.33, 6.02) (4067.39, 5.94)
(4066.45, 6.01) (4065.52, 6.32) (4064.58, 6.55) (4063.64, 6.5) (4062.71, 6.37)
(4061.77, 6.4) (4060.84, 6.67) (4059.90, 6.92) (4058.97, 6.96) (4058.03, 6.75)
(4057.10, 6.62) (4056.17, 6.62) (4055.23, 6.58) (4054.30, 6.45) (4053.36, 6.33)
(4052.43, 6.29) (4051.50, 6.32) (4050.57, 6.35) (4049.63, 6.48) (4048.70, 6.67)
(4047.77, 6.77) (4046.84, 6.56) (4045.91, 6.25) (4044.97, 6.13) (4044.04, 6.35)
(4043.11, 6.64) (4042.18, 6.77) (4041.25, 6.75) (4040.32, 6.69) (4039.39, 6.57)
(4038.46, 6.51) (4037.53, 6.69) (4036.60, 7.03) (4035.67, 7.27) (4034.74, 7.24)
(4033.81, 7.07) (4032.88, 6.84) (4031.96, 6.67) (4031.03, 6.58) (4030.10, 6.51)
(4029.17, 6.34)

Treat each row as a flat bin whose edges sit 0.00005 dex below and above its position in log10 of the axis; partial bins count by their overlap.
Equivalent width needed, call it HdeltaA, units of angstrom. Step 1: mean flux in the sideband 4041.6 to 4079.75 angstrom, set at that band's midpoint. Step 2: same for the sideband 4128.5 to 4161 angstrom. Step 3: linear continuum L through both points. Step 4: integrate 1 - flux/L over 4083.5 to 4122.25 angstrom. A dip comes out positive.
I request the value 7.2 angstrom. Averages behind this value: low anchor 6.37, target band 5.18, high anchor 6.35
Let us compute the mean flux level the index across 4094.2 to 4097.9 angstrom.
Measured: 4.18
